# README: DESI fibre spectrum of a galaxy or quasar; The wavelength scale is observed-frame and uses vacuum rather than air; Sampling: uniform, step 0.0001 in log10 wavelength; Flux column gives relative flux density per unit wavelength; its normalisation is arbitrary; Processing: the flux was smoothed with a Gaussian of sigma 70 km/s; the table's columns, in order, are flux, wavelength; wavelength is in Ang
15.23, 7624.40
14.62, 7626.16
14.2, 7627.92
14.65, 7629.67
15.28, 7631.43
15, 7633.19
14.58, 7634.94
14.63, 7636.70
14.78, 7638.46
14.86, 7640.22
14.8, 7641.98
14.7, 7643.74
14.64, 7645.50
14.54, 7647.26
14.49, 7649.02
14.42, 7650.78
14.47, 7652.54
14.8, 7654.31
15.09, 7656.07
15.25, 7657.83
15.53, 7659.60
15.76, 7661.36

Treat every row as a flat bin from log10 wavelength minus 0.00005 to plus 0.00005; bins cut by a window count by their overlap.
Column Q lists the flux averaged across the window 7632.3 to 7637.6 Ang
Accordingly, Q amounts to 14.7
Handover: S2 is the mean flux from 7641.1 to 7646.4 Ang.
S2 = 14.7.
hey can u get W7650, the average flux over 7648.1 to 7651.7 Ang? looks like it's 14.5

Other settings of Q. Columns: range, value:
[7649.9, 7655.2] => 14.6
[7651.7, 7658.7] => 14.9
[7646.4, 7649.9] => 14.5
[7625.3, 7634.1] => 14.8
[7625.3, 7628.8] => 14.4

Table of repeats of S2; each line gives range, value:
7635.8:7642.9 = 14.8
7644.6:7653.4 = 14.5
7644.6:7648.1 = 14.6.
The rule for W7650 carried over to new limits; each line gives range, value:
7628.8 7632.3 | 15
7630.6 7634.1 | 15.2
